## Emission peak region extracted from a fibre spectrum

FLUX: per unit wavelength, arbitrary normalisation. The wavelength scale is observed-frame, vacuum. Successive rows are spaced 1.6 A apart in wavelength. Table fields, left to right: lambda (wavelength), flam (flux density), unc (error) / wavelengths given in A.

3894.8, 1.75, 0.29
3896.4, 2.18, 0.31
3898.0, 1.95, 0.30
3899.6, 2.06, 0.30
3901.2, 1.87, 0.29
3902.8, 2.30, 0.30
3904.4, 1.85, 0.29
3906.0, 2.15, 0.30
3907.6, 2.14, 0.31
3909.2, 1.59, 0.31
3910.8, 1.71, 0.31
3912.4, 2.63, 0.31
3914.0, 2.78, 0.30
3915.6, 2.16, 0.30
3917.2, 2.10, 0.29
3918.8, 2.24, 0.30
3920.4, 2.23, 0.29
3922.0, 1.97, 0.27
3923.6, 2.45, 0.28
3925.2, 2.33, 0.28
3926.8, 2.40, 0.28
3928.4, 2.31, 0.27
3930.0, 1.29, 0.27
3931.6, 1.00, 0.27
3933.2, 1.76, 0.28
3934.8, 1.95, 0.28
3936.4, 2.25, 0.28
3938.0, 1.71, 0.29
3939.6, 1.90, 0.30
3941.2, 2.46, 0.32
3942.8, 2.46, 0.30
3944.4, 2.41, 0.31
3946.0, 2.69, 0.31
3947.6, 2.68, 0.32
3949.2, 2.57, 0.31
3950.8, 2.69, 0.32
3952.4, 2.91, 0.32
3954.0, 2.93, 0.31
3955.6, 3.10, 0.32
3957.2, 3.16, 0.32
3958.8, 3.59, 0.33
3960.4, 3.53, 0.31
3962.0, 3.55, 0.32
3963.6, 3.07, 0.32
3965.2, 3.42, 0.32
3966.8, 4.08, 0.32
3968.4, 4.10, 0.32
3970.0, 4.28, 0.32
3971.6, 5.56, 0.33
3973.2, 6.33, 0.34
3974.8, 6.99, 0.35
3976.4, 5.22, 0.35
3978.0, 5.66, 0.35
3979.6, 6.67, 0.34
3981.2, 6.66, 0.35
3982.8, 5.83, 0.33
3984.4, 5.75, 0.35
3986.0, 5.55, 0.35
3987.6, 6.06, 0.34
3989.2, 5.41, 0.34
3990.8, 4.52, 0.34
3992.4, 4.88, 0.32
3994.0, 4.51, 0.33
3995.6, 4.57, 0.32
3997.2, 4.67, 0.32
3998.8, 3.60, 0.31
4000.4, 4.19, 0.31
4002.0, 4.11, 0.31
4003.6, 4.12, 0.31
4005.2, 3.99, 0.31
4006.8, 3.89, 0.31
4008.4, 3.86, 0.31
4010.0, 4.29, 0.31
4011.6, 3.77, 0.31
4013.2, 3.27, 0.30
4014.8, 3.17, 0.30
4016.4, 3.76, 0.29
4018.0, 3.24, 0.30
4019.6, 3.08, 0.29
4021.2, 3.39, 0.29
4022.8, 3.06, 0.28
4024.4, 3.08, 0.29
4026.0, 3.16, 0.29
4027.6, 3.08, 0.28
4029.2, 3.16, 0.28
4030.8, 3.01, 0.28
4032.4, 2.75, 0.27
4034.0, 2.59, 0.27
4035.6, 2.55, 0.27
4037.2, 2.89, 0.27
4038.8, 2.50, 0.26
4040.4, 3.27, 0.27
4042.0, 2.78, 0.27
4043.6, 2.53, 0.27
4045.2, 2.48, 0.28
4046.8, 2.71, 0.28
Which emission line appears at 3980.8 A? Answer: C IV 1549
